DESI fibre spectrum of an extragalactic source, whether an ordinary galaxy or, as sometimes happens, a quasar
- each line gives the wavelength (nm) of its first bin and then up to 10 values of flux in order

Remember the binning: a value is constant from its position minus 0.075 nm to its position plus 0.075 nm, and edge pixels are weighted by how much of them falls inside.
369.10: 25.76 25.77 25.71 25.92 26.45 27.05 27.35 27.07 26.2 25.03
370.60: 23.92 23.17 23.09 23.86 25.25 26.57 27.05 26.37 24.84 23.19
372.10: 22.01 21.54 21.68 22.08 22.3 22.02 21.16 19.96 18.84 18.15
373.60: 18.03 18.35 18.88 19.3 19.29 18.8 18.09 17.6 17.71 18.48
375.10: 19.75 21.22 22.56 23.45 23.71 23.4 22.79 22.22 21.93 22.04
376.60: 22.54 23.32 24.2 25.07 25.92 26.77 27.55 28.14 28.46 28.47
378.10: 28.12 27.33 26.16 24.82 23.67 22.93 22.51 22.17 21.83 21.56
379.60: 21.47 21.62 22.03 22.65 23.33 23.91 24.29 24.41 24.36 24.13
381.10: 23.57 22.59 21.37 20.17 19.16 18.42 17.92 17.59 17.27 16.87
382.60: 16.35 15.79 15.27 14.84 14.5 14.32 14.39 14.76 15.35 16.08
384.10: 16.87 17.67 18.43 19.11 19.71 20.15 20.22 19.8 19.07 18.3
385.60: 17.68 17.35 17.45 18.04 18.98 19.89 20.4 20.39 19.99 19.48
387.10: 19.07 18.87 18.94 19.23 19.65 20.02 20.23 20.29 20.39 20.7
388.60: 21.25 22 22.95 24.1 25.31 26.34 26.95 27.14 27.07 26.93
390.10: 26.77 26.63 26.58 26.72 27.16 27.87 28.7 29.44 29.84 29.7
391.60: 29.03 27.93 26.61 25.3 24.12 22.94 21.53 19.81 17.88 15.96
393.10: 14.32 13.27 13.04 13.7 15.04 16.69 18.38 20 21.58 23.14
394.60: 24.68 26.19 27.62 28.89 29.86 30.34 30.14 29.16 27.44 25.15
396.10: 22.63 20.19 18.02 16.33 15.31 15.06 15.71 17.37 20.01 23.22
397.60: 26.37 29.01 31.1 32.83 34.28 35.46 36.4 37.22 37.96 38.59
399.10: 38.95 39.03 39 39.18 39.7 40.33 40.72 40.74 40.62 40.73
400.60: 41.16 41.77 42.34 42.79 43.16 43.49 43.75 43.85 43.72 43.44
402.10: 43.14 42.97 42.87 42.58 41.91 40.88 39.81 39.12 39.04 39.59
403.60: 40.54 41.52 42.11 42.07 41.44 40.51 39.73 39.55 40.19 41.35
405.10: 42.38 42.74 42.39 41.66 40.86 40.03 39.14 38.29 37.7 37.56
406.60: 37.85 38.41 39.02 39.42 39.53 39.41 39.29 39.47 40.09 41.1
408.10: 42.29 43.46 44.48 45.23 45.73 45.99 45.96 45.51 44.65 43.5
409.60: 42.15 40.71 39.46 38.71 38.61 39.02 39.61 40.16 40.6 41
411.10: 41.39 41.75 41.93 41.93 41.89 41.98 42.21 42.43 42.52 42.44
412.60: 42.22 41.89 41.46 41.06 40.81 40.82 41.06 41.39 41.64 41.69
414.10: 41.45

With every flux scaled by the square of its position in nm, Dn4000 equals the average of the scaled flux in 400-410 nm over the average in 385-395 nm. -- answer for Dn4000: 2.0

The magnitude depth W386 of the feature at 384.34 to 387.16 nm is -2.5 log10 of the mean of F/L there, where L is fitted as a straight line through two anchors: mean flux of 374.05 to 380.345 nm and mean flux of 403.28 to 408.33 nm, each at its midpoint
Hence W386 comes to 0.42 mag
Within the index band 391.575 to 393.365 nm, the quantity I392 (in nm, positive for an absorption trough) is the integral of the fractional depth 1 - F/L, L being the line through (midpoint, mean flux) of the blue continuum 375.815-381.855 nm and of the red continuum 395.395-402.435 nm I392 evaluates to 0.55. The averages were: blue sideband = 23.8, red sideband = 33.8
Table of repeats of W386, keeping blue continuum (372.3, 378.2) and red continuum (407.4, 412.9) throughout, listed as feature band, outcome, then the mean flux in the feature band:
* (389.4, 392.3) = 0.14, 27.3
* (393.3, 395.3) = 0.47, 21.5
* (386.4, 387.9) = 0.42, 19.6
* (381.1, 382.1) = 0.26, 20.2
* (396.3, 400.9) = 0.11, 32.2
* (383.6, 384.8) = 0.49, 17.4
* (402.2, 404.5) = -0.08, 41.1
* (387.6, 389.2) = 0.36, 21.3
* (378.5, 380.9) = 0.08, 23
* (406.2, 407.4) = 0.04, 38.6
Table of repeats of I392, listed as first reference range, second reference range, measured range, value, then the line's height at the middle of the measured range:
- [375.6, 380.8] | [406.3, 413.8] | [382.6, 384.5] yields 0.79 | 27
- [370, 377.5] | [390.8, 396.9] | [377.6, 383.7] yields 0.32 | 22.5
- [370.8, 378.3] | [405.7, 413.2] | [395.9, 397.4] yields 0.69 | 34.4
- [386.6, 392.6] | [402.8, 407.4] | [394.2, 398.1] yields 0.85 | 30.9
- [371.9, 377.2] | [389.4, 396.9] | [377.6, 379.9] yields -0.31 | 21.6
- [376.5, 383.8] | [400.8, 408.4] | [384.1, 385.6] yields 0.38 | 25.5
